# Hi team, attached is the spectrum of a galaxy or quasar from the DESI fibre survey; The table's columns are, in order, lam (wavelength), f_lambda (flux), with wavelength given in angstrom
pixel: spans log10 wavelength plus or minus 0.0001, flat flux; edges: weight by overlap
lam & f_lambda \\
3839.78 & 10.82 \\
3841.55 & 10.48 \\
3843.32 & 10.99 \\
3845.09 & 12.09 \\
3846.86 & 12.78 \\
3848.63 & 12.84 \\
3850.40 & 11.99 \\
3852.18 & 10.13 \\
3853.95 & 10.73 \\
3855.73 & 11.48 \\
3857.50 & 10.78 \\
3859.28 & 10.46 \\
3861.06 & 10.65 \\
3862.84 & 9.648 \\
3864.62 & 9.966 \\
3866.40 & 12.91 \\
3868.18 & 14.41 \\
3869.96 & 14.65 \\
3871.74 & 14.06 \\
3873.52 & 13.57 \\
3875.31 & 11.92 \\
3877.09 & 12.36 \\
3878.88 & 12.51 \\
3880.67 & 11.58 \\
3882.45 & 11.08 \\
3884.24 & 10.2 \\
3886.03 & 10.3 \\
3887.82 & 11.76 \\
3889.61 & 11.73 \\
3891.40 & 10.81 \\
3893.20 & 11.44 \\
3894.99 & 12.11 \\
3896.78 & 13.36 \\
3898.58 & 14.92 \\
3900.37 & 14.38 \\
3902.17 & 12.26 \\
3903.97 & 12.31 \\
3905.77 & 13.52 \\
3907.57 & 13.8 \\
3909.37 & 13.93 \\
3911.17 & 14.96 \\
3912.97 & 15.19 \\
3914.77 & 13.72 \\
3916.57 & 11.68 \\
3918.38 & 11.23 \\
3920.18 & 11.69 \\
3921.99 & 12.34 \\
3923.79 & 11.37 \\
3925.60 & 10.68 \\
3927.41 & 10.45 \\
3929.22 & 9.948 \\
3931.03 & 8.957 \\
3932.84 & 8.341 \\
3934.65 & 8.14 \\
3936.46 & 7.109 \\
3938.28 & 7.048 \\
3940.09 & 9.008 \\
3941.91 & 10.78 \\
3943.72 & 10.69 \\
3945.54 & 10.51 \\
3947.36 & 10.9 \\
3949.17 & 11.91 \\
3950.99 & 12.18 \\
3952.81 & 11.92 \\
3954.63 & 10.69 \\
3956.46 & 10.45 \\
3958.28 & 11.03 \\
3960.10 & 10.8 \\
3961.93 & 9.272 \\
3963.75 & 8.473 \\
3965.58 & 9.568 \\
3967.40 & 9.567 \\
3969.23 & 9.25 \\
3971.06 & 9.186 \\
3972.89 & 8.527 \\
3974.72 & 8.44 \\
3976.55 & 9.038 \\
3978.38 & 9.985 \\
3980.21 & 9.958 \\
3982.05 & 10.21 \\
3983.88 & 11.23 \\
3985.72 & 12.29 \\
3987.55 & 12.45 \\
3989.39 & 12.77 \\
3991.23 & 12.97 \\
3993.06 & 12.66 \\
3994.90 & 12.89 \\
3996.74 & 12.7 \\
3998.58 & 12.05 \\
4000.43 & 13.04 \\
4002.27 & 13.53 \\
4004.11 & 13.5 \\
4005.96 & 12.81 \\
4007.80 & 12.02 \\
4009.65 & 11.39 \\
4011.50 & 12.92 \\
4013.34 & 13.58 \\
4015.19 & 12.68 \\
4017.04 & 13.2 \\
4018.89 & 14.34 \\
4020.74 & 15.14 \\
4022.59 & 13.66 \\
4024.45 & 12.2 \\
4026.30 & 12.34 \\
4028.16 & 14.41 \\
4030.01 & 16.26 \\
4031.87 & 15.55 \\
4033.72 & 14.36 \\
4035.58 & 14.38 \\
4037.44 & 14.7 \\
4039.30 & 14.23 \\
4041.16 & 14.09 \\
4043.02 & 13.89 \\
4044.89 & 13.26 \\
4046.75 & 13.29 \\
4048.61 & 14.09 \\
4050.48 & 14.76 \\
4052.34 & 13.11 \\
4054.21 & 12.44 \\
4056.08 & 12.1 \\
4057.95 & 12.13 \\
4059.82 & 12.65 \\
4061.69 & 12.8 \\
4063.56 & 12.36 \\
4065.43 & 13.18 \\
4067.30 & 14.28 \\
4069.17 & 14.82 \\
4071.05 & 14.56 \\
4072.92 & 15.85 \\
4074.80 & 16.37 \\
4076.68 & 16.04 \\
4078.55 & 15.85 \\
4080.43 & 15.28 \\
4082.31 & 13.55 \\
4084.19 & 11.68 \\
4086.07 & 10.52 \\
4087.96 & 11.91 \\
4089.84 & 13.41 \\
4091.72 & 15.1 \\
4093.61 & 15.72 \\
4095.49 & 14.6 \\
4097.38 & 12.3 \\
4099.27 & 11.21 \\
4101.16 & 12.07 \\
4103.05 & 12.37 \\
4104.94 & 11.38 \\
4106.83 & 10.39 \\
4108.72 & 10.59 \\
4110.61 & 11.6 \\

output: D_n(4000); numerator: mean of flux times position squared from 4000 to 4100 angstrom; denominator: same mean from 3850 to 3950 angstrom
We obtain 1.3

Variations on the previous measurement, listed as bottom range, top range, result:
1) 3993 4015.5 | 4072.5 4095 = 1.16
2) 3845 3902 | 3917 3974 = 0.87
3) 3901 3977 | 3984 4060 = 1.29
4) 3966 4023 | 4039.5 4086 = 1.20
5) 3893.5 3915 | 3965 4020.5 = 0.90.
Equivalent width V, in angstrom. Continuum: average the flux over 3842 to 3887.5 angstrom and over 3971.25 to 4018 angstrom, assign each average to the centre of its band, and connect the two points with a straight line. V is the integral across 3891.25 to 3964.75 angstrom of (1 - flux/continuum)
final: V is 2.9 angstrom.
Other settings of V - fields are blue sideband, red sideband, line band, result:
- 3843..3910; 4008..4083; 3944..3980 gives 8.1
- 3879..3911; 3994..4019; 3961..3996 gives 6.2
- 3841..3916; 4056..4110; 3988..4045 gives -2.2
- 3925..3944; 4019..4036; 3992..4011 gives 0.2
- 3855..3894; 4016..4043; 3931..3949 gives 4.9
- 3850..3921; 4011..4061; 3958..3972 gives 3.7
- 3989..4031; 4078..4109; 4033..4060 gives -1.1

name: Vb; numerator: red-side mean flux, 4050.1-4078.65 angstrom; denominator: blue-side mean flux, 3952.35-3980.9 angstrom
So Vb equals 1.43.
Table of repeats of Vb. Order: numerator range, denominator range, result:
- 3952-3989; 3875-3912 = 0.82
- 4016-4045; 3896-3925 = 1.08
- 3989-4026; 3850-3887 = 1.11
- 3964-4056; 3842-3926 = 1.03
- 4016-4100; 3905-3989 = 1.29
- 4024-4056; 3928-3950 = 1.47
